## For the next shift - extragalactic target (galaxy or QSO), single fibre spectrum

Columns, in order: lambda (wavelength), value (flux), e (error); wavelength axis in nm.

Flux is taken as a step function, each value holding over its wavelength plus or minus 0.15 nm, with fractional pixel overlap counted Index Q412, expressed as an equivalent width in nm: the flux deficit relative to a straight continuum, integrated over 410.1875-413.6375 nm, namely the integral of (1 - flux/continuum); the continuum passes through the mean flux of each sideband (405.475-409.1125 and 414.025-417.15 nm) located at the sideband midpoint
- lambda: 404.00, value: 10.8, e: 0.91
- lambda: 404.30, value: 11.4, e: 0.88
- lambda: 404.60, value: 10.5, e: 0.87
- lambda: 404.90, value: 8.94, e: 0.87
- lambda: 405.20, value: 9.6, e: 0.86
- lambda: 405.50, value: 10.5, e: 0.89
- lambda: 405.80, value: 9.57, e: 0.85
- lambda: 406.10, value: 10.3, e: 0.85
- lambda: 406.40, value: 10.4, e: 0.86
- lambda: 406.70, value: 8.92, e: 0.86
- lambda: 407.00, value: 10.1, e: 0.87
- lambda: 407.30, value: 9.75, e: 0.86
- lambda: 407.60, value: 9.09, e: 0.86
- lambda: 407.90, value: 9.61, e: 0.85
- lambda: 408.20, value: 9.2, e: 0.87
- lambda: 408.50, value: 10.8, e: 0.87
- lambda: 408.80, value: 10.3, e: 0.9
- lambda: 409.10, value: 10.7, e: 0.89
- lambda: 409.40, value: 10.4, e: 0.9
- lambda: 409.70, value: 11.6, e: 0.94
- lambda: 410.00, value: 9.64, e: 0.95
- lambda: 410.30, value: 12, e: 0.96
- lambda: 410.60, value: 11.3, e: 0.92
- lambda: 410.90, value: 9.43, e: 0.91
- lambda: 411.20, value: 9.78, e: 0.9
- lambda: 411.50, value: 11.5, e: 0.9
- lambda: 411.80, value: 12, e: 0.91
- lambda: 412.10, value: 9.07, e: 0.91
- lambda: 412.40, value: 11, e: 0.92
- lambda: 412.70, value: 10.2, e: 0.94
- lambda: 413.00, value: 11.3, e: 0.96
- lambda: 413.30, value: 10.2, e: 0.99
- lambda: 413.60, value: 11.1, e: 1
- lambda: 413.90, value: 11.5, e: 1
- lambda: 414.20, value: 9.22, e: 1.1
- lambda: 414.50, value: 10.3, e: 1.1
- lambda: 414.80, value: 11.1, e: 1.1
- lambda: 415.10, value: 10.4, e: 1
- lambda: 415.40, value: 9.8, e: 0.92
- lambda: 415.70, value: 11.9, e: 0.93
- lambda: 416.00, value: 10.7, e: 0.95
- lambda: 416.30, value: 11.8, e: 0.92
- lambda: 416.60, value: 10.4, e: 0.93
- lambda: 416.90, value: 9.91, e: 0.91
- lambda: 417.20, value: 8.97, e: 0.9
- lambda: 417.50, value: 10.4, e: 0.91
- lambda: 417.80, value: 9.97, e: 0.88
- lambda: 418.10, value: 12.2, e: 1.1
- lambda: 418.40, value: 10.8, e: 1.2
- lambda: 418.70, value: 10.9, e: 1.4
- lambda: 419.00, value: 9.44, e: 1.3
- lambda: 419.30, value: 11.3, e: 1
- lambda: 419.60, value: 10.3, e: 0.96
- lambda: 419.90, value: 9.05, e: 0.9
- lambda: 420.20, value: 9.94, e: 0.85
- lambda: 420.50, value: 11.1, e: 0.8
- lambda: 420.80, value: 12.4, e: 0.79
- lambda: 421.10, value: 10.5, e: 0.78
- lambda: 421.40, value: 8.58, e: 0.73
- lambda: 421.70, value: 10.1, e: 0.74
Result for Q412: -0.16 nm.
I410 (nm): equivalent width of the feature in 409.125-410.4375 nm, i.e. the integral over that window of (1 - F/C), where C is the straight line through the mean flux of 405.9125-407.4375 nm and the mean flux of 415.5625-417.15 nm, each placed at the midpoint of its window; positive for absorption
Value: -0.09 nm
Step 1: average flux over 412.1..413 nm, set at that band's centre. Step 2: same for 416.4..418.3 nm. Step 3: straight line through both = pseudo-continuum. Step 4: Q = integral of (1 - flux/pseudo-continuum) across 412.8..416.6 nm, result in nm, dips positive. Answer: -0.12 nm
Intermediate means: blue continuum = 10.5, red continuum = 10.4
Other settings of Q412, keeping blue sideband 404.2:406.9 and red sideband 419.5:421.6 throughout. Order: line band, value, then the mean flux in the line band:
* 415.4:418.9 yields -0.159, 10.7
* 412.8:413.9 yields -0.086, 10.9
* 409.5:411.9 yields -0.188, 10.9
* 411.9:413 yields -0.025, 10.3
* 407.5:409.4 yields 0.007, 10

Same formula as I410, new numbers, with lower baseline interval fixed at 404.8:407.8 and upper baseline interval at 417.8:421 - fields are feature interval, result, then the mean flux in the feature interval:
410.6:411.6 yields -0.02 nm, 10.3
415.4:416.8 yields -0.07 nm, 11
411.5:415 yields -0.15 nm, 10.7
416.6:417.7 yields 0.07 nm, 9.86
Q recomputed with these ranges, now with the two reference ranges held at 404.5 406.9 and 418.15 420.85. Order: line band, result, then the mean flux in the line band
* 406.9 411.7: -0.15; 10.3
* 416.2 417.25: 0.01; 10.3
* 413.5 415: -0.05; 10.6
